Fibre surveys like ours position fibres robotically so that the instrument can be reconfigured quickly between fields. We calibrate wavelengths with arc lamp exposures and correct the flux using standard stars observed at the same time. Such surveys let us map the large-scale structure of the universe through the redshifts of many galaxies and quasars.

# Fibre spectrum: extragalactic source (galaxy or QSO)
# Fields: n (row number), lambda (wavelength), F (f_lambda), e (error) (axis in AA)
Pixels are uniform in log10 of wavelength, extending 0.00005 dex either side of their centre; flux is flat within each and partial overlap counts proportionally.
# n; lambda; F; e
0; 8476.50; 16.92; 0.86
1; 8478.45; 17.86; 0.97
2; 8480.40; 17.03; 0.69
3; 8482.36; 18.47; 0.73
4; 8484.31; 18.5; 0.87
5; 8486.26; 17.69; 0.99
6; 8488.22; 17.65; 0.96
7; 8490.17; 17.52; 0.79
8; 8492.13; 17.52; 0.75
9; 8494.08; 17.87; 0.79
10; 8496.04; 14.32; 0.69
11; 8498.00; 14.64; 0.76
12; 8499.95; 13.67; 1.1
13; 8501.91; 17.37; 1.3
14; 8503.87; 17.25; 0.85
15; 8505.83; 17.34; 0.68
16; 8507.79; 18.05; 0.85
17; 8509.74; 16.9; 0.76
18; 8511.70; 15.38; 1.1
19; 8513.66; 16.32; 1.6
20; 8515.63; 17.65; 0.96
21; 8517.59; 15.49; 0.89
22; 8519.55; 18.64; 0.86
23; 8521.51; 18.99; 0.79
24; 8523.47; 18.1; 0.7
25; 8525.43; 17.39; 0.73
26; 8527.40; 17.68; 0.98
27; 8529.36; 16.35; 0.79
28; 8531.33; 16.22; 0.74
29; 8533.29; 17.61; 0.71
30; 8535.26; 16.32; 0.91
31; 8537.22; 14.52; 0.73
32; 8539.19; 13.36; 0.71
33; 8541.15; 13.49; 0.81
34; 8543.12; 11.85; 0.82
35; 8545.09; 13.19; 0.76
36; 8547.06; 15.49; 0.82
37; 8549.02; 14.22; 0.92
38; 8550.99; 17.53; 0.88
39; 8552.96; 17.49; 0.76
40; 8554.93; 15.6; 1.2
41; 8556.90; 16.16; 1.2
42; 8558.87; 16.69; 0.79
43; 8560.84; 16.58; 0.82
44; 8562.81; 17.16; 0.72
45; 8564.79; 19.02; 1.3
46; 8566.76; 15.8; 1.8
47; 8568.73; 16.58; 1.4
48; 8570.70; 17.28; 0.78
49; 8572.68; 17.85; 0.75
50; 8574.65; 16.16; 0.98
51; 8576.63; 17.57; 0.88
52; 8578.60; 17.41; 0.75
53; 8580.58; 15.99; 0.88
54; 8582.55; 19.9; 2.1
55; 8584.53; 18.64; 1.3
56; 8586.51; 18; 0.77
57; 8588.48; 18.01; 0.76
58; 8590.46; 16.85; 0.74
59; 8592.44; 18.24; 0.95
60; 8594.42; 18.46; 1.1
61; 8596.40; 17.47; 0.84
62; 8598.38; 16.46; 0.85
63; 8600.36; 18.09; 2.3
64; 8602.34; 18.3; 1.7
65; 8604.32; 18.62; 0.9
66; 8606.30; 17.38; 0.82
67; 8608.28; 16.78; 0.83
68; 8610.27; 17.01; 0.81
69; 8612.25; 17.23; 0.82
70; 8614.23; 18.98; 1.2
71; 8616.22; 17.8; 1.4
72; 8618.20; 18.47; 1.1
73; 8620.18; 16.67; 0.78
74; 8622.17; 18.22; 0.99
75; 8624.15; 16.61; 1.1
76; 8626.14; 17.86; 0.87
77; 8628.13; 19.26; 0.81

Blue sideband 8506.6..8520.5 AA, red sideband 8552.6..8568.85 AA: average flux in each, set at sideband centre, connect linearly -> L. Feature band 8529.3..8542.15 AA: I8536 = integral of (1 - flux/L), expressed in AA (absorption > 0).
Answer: 1.2 AA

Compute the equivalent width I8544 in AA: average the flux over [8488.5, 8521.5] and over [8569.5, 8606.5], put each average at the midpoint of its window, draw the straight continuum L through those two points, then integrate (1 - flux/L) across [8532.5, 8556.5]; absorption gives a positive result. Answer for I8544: 3.0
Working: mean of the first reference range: 16.7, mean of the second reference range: 17.7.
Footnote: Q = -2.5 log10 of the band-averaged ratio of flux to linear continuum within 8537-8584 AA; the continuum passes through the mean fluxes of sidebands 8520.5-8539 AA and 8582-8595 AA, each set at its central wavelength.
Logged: 0.092 mag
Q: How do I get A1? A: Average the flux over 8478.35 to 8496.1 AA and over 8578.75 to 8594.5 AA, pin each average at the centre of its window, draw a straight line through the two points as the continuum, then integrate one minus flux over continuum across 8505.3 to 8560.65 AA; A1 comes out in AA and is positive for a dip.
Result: 4.80 AA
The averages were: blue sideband 17.6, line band 16.2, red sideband 17.9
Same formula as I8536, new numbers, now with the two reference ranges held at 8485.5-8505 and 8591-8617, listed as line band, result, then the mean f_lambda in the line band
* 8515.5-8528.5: -0.67 AA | 17.7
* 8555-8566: 0.18 AA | 17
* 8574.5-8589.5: -0.26 AA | 17.8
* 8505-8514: -0.07 AA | 16.8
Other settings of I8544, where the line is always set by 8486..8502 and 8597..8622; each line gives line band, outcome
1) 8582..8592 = -0.5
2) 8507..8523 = -0.6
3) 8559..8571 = 0.1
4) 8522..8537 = -0.2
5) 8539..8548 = 1.8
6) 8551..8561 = 0.3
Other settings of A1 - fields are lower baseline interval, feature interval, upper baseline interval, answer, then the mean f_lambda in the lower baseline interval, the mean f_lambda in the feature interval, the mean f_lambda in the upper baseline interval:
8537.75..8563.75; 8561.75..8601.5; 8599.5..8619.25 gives -2.2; 15.3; 17.5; 17.9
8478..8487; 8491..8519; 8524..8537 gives 1.5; 17.9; 16.4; 16.8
